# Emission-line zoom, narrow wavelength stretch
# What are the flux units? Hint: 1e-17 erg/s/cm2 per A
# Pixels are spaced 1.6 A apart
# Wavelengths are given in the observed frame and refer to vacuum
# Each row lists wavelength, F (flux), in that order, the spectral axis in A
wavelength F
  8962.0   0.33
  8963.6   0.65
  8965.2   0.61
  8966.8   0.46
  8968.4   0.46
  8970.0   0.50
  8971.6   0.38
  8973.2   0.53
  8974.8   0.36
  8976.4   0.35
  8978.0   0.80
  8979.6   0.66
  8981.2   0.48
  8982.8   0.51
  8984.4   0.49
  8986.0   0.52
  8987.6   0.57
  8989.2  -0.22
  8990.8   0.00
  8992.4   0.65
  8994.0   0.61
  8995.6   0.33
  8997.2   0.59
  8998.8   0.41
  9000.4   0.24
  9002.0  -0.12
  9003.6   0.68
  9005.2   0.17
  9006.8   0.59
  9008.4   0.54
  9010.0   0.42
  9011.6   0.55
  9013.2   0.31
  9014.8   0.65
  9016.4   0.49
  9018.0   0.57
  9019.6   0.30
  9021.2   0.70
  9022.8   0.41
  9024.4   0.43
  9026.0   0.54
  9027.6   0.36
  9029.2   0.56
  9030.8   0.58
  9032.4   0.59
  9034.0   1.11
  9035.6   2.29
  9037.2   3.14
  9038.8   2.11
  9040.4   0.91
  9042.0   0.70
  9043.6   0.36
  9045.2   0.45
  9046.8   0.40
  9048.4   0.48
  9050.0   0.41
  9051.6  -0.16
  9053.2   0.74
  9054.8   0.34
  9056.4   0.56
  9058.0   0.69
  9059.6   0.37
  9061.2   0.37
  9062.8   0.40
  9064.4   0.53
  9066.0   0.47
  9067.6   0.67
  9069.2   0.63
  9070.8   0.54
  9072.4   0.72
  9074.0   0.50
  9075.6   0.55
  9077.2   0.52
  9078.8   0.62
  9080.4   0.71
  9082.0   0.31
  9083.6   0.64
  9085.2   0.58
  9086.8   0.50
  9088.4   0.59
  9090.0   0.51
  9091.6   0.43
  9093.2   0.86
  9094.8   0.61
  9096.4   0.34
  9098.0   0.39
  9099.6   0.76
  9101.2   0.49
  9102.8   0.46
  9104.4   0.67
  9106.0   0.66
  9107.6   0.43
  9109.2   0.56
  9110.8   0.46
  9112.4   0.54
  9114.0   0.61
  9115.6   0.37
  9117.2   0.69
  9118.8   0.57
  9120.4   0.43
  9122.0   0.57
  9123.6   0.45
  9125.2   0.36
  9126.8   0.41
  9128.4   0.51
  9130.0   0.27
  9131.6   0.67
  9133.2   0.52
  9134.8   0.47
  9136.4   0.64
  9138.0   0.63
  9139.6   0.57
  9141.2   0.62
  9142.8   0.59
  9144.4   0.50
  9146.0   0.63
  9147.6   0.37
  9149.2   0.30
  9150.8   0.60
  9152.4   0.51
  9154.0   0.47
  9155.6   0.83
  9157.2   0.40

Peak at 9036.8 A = Hbeta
